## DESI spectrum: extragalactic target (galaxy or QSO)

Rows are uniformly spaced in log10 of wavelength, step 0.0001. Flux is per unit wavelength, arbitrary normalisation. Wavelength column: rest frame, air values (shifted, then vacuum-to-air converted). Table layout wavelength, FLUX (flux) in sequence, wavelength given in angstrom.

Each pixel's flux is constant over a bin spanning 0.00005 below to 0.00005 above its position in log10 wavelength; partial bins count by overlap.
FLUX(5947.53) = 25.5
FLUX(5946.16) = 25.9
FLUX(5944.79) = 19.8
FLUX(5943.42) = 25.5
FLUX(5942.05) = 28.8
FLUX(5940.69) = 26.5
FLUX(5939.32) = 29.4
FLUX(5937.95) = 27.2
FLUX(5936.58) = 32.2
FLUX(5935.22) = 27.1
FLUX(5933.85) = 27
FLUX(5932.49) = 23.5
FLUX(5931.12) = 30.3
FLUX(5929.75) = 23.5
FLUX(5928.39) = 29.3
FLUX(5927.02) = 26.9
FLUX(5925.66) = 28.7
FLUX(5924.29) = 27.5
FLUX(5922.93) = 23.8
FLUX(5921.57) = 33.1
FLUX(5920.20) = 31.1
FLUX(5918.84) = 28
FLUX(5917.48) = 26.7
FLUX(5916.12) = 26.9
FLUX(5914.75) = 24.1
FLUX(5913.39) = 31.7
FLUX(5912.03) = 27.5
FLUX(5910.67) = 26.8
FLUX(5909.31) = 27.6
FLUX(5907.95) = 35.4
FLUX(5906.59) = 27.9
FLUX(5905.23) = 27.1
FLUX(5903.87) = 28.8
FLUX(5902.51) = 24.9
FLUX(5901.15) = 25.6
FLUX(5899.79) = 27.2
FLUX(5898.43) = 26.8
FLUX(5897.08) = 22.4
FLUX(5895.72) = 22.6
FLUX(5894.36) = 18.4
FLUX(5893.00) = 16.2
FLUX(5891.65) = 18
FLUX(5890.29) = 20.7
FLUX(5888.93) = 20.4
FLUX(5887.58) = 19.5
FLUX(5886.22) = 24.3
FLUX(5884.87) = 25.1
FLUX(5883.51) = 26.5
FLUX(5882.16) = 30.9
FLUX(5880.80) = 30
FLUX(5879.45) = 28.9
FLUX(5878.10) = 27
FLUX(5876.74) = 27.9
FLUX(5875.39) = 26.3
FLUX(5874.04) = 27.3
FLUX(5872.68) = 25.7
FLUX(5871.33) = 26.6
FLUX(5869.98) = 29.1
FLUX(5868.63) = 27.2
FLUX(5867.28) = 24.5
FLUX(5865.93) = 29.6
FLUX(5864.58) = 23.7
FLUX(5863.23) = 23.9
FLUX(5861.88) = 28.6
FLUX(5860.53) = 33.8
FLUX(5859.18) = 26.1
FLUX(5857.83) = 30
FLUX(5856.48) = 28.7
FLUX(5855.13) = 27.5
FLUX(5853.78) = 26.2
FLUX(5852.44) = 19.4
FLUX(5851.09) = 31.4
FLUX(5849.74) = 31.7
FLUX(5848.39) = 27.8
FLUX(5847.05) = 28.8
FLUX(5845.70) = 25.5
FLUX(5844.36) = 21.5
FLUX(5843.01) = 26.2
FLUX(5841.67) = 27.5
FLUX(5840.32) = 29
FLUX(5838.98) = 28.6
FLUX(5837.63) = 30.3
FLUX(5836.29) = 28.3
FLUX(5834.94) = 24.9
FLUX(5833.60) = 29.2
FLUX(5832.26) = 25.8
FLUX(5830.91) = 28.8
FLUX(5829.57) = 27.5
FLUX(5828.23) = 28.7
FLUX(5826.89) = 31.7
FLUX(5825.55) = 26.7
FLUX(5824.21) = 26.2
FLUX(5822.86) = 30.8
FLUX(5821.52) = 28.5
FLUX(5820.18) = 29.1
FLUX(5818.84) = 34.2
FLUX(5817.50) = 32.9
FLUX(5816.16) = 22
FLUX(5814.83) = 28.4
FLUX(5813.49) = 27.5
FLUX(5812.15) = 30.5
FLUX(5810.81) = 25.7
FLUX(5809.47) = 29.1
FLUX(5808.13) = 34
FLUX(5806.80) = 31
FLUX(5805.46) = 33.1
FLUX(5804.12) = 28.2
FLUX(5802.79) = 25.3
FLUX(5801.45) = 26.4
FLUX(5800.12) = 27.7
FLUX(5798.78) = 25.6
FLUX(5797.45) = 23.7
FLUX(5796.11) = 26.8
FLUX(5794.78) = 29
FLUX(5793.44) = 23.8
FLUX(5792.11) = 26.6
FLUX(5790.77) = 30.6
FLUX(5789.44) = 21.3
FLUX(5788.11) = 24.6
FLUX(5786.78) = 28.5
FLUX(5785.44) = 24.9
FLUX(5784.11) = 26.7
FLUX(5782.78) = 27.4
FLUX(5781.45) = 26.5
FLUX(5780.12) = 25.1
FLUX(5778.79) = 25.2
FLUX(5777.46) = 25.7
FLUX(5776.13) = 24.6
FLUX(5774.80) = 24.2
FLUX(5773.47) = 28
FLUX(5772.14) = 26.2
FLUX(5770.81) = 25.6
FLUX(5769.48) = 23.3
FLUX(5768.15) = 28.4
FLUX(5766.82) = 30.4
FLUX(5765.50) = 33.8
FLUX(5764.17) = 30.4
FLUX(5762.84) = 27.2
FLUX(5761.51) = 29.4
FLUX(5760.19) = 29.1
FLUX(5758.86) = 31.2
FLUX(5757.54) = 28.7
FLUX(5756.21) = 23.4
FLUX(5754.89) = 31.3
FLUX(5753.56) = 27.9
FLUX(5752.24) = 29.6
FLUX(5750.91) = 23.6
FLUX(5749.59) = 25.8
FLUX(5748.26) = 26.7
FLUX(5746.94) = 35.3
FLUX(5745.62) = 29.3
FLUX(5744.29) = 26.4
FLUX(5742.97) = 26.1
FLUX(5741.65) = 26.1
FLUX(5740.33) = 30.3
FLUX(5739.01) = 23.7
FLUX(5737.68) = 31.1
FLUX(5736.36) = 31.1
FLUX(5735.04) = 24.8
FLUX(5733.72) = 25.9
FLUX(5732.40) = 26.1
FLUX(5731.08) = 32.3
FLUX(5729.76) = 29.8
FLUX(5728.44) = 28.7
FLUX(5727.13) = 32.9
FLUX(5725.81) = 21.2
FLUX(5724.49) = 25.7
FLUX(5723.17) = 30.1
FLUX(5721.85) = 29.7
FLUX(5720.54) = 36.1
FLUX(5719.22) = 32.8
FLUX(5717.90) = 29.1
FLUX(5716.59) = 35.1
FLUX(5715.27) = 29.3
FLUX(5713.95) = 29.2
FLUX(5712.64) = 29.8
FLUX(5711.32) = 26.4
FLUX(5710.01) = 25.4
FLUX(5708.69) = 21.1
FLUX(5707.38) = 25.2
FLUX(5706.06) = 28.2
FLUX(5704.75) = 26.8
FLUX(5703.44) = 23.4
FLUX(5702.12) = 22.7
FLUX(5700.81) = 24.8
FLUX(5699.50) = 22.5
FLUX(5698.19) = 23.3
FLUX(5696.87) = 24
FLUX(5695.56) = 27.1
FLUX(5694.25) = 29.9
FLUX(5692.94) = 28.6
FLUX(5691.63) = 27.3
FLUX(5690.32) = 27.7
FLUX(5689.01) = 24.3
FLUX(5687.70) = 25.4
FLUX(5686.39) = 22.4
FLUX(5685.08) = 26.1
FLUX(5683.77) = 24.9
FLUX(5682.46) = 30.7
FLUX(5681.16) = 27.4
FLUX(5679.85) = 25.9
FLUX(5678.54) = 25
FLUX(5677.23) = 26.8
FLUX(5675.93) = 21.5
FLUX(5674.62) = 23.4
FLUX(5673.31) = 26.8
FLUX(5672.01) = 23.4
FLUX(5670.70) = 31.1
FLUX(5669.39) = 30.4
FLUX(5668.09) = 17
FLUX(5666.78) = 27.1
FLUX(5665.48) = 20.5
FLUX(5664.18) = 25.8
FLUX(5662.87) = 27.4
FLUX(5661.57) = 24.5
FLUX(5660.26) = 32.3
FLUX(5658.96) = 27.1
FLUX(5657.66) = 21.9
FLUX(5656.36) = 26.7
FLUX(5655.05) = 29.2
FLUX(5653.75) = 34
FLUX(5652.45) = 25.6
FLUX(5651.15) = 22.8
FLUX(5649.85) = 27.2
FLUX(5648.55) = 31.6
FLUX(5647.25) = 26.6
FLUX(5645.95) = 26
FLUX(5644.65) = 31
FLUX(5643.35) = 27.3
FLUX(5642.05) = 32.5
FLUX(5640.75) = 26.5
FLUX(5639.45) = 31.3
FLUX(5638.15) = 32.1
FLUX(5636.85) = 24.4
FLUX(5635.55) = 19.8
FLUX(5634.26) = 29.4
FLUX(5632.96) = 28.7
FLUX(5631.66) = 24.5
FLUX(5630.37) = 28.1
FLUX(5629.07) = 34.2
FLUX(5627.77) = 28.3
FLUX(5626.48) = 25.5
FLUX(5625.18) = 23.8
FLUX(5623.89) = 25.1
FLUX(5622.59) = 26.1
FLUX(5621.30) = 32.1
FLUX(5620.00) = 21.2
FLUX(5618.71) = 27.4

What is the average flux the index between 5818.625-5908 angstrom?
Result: 26.7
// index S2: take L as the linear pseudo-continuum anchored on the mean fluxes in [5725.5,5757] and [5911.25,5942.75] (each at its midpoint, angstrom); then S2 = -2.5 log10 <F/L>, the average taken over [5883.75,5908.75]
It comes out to 0.16 mag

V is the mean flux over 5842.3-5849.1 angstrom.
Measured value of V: 26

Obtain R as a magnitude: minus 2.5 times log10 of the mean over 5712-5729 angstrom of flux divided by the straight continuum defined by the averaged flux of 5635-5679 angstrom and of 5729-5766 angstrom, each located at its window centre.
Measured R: -0.08 mag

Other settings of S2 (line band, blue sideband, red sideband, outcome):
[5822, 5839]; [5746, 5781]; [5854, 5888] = -0.034 mag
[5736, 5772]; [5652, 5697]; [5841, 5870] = -0.063 mag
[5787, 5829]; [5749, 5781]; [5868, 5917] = -0.047 mag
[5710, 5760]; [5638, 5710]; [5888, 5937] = -0.093 mag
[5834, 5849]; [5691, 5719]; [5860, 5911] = -0.045 mag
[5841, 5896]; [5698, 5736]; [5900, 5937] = 0.077 mag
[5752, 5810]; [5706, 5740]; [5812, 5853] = 0.031 mag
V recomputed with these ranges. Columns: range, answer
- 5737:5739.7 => 27.4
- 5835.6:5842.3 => 28.7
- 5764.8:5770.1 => 29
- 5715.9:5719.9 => 32.3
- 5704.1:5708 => 26.7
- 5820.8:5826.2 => 28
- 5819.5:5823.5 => 29.5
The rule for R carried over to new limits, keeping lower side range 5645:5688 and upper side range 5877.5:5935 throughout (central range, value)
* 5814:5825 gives -0.11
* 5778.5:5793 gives 0.00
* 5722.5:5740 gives -0.07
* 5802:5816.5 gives -0.10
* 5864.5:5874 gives -0.03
